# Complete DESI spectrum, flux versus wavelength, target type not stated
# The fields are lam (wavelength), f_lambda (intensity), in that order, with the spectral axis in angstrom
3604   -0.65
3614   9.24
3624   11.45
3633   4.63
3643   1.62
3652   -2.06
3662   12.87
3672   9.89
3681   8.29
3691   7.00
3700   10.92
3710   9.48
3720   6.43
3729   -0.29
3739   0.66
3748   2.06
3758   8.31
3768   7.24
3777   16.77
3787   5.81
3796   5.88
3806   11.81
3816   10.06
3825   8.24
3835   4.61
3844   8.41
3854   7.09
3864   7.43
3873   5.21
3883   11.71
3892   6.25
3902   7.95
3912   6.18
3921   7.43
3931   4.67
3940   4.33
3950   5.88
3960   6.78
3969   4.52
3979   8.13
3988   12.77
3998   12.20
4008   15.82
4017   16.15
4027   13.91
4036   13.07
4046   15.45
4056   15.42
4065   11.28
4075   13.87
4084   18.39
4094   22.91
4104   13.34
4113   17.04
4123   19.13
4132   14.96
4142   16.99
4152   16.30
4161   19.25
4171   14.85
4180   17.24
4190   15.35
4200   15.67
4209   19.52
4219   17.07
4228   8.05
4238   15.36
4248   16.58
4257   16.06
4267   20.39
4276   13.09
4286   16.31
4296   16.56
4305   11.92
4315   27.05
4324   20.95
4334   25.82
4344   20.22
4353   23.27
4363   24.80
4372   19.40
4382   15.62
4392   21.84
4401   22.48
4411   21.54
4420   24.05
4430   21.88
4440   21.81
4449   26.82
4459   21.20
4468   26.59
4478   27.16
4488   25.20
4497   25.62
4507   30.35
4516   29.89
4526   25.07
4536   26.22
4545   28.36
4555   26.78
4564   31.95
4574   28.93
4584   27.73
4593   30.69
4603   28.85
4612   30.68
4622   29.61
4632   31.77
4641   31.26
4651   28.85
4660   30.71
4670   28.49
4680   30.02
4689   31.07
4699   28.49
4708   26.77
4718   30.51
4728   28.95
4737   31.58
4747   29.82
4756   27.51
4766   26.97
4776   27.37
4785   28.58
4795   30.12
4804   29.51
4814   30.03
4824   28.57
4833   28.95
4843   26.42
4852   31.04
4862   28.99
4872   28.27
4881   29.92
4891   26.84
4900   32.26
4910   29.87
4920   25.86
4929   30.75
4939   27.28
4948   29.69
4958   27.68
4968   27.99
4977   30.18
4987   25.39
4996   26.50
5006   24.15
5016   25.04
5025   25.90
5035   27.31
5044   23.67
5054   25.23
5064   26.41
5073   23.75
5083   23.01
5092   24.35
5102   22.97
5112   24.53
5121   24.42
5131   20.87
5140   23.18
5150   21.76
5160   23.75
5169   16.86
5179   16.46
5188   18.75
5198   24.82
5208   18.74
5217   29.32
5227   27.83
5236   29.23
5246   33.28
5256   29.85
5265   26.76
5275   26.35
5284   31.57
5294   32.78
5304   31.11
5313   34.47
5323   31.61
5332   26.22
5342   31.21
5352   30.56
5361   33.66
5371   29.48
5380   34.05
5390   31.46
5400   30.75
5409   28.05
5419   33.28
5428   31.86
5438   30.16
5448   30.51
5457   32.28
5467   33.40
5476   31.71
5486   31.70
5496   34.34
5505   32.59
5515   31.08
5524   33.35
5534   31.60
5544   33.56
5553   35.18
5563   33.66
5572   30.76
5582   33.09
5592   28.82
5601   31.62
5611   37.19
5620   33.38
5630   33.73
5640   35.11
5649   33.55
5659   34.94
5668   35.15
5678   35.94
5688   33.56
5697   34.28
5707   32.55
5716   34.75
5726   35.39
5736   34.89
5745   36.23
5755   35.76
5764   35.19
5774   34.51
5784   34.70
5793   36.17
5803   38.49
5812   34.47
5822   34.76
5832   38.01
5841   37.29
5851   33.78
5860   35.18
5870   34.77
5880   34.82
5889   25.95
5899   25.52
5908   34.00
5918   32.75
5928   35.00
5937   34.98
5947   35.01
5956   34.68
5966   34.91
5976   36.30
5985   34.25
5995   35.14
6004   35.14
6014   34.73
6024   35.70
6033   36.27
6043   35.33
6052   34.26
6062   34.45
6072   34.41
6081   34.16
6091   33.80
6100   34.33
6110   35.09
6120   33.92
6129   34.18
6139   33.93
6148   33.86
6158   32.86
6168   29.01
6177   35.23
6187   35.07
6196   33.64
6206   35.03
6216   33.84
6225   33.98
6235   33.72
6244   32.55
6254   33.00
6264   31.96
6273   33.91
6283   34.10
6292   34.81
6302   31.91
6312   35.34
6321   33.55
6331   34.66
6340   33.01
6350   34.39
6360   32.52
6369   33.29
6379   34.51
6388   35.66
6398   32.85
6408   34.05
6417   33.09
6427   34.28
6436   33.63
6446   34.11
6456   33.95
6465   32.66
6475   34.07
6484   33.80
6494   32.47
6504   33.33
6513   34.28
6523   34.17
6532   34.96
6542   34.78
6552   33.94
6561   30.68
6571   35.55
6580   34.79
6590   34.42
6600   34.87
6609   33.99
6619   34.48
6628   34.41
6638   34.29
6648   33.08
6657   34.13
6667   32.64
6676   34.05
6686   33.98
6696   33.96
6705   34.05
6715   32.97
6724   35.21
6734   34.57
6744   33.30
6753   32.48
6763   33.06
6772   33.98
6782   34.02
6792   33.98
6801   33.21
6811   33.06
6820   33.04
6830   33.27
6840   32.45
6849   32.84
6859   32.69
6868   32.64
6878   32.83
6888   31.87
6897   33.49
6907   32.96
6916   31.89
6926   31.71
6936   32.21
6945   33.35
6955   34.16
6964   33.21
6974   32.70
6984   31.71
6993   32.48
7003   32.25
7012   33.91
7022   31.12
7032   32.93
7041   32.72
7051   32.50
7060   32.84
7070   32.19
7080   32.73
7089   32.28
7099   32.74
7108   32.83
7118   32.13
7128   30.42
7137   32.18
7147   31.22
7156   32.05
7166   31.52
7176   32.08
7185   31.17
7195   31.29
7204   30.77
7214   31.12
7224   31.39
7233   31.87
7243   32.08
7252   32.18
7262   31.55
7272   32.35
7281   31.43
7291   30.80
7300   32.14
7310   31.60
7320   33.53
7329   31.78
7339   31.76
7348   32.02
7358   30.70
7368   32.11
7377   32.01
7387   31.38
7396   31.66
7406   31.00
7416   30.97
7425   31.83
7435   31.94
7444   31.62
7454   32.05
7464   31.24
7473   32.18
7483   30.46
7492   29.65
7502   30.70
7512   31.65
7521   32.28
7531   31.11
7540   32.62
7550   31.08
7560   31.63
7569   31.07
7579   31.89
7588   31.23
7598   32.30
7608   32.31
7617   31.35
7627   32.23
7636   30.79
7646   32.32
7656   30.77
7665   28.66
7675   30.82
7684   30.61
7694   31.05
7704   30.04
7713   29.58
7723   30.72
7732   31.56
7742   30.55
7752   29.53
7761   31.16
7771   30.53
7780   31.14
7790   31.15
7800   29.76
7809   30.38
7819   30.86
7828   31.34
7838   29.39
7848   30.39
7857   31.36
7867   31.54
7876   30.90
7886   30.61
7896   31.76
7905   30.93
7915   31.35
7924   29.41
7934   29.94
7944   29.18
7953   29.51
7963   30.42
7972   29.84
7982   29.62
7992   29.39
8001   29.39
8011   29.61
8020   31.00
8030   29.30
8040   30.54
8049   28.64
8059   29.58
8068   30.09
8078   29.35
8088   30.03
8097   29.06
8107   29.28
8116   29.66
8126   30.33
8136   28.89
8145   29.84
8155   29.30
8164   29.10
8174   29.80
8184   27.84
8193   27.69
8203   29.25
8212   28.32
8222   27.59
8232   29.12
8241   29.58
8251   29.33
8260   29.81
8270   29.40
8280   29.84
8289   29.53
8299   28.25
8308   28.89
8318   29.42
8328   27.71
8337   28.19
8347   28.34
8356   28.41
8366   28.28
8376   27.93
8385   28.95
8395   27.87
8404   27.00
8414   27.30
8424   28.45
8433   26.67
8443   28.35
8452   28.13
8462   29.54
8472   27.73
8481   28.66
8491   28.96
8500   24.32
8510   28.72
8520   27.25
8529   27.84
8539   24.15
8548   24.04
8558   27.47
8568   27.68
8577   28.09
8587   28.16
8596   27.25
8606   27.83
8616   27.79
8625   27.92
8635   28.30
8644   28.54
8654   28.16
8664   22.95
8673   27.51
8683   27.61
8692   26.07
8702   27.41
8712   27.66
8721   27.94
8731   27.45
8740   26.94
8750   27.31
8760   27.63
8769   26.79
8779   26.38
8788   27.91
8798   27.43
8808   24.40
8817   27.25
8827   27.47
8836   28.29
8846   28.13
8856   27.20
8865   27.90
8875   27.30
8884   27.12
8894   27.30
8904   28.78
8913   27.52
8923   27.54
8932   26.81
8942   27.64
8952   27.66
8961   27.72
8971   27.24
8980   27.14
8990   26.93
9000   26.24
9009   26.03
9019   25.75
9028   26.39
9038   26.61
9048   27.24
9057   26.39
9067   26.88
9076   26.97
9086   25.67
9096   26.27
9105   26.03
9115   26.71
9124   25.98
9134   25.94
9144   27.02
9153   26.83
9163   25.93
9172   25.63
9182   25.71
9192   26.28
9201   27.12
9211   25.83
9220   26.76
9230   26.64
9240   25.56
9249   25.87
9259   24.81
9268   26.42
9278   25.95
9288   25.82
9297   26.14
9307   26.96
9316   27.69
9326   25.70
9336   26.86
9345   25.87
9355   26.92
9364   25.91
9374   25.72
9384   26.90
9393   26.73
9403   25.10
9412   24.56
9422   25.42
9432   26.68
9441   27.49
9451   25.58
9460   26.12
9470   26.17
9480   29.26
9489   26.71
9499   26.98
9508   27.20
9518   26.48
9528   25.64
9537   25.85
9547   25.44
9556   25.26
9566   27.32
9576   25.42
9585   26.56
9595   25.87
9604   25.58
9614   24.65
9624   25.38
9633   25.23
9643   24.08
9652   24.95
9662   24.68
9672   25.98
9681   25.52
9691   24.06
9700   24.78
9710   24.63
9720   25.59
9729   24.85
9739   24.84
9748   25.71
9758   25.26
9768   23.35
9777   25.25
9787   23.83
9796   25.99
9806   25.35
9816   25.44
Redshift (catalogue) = 0.000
